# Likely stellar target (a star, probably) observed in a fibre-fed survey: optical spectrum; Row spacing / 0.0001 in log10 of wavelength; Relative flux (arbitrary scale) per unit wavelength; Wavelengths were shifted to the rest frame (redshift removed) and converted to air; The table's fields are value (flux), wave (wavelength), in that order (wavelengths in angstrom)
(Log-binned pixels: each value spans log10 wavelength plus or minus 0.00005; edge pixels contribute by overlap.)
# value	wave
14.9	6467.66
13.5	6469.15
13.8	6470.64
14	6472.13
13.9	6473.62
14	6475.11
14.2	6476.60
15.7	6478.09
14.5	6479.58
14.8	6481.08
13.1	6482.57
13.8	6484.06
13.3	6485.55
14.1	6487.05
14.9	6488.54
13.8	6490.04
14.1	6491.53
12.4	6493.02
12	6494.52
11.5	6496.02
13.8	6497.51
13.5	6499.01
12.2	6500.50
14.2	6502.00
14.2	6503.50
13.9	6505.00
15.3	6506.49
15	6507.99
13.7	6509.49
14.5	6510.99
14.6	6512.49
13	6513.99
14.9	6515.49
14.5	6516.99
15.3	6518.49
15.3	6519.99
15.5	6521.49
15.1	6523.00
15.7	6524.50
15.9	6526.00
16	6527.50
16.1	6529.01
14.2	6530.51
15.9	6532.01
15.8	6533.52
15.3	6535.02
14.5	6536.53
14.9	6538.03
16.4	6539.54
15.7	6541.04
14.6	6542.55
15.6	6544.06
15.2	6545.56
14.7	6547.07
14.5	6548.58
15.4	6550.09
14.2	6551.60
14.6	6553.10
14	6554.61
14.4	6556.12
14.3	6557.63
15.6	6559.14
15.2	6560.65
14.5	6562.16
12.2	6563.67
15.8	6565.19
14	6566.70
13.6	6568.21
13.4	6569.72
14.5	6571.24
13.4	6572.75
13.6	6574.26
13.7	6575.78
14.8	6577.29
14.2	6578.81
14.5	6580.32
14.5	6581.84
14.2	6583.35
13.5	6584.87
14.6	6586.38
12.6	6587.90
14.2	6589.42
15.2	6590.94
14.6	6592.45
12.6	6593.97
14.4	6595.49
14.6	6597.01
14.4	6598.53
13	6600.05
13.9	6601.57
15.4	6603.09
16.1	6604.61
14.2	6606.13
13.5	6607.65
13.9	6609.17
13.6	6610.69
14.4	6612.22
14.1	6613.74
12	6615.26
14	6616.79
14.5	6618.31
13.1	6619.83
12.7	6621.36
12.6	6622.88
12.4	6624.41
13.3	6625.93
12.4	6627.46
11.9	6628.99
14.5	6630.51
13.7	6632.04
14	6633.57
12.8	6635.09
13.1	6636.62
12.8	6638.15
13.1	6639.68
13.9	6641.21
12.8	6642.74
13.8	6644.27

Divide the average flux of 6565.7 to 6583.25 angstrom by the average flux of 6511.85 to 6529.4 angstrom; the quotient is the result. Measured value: 0.93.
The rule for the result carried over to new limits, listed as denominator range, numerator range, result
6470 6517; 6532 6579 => 1.05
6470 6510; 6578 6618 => 1.02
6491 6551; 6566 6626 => 0.95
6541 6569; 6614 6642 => 0.90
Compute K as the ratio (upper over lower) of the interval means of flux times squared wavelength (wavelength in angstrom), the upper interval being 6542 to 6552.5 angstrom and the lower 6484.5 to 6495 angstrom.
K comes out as 1.1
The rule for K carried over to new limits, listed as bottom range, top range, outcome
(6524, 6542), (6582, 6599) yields 0.92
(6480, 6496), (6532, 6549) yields 1.14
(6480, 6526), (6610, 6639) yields 0.98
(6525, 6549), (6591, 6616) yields 0.94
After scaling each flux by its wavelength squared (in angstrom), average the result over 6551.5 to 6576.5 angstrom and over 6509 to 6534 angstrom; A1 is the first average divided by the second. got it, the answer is 1.0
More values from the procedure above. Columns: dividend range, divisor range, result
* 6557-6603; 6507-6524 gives 0.98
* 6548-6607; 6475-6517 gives 1.05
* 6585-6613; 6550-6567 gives 0.99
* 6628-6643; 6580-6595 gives 0.96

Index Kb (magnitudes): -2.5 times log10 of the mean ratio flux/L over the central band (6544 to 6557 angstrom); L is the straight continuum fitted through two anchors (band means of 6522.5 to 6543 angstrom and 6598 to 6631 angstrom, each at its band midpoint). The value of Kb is 0.03 mag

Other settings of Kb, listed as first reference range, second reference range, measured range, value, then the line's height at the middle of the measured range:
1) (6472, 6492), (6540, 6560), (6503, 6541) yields -0.034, 14.6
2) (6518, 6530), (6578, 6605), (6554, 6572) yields 0.038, 14.8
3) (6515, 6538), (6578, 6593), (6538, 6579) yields 0.014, 14.7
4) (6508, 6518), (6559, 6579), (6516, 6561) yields -0.069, 14.2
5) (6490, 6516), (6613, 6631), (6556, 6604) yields -0.068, 13.3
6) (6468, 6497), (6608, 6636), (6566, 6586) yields -0.042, 13.5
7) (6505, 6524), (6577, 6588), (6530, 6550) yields -0.050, 14.5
